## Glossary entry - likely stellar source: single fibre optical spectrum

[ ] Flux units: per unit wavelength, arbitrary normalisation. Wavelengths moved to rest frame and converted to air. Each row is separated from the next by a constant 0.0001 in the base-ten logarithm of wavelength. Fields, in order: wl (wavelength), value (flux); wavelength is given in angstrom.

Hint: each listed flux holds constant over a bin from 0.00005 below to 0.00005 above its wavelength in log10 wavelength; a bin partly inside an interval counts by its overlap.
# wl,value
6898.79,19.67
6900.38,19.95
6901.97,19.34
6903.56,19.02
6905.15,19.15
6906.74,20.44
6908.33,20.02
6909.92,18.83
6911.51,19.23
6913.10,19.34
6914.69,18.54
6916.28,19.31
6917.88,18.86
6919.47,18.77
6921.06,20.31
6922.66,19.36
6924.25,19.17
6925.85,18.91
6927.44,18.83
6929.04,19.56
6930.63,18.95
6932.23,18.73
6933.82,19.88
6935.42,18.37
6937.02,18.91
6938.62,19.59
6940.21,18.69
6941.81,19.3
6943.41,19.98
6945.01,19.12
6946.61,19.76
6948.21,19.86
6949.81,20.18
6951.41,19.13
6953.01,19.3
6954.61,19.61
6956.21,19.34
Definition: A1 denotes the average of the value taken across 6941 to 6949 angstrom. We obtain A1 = 19.6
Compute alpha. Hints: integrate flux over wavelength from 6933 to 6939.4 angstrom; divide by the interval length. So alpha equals 19.2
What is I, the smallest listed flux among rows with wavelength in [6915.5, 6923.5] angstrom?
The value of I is 18.77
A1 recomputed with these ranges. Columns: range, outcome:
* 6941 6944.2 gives 19.6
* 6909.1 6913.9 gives 19.2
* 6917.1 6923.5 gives 19.3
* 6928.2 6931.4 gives 19.3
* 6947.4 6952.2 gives 19.7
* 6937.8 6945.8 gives 19.3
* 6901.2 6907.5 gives 19.5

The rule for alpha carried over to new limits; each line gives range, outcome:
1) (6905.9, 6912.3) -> 19.6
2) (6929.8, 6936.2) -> 19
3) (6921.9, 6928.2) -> 19.1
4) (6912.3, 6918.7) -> 19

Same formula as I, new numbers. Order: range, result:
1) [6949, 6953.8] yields 19.13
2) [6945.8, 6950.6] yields 19.76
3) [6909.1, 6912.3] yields 18.83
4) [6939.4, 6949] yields 18.69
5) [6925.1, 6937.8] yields 18.37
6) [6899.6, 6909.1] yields 19.02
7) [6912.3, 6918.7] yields 18.54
